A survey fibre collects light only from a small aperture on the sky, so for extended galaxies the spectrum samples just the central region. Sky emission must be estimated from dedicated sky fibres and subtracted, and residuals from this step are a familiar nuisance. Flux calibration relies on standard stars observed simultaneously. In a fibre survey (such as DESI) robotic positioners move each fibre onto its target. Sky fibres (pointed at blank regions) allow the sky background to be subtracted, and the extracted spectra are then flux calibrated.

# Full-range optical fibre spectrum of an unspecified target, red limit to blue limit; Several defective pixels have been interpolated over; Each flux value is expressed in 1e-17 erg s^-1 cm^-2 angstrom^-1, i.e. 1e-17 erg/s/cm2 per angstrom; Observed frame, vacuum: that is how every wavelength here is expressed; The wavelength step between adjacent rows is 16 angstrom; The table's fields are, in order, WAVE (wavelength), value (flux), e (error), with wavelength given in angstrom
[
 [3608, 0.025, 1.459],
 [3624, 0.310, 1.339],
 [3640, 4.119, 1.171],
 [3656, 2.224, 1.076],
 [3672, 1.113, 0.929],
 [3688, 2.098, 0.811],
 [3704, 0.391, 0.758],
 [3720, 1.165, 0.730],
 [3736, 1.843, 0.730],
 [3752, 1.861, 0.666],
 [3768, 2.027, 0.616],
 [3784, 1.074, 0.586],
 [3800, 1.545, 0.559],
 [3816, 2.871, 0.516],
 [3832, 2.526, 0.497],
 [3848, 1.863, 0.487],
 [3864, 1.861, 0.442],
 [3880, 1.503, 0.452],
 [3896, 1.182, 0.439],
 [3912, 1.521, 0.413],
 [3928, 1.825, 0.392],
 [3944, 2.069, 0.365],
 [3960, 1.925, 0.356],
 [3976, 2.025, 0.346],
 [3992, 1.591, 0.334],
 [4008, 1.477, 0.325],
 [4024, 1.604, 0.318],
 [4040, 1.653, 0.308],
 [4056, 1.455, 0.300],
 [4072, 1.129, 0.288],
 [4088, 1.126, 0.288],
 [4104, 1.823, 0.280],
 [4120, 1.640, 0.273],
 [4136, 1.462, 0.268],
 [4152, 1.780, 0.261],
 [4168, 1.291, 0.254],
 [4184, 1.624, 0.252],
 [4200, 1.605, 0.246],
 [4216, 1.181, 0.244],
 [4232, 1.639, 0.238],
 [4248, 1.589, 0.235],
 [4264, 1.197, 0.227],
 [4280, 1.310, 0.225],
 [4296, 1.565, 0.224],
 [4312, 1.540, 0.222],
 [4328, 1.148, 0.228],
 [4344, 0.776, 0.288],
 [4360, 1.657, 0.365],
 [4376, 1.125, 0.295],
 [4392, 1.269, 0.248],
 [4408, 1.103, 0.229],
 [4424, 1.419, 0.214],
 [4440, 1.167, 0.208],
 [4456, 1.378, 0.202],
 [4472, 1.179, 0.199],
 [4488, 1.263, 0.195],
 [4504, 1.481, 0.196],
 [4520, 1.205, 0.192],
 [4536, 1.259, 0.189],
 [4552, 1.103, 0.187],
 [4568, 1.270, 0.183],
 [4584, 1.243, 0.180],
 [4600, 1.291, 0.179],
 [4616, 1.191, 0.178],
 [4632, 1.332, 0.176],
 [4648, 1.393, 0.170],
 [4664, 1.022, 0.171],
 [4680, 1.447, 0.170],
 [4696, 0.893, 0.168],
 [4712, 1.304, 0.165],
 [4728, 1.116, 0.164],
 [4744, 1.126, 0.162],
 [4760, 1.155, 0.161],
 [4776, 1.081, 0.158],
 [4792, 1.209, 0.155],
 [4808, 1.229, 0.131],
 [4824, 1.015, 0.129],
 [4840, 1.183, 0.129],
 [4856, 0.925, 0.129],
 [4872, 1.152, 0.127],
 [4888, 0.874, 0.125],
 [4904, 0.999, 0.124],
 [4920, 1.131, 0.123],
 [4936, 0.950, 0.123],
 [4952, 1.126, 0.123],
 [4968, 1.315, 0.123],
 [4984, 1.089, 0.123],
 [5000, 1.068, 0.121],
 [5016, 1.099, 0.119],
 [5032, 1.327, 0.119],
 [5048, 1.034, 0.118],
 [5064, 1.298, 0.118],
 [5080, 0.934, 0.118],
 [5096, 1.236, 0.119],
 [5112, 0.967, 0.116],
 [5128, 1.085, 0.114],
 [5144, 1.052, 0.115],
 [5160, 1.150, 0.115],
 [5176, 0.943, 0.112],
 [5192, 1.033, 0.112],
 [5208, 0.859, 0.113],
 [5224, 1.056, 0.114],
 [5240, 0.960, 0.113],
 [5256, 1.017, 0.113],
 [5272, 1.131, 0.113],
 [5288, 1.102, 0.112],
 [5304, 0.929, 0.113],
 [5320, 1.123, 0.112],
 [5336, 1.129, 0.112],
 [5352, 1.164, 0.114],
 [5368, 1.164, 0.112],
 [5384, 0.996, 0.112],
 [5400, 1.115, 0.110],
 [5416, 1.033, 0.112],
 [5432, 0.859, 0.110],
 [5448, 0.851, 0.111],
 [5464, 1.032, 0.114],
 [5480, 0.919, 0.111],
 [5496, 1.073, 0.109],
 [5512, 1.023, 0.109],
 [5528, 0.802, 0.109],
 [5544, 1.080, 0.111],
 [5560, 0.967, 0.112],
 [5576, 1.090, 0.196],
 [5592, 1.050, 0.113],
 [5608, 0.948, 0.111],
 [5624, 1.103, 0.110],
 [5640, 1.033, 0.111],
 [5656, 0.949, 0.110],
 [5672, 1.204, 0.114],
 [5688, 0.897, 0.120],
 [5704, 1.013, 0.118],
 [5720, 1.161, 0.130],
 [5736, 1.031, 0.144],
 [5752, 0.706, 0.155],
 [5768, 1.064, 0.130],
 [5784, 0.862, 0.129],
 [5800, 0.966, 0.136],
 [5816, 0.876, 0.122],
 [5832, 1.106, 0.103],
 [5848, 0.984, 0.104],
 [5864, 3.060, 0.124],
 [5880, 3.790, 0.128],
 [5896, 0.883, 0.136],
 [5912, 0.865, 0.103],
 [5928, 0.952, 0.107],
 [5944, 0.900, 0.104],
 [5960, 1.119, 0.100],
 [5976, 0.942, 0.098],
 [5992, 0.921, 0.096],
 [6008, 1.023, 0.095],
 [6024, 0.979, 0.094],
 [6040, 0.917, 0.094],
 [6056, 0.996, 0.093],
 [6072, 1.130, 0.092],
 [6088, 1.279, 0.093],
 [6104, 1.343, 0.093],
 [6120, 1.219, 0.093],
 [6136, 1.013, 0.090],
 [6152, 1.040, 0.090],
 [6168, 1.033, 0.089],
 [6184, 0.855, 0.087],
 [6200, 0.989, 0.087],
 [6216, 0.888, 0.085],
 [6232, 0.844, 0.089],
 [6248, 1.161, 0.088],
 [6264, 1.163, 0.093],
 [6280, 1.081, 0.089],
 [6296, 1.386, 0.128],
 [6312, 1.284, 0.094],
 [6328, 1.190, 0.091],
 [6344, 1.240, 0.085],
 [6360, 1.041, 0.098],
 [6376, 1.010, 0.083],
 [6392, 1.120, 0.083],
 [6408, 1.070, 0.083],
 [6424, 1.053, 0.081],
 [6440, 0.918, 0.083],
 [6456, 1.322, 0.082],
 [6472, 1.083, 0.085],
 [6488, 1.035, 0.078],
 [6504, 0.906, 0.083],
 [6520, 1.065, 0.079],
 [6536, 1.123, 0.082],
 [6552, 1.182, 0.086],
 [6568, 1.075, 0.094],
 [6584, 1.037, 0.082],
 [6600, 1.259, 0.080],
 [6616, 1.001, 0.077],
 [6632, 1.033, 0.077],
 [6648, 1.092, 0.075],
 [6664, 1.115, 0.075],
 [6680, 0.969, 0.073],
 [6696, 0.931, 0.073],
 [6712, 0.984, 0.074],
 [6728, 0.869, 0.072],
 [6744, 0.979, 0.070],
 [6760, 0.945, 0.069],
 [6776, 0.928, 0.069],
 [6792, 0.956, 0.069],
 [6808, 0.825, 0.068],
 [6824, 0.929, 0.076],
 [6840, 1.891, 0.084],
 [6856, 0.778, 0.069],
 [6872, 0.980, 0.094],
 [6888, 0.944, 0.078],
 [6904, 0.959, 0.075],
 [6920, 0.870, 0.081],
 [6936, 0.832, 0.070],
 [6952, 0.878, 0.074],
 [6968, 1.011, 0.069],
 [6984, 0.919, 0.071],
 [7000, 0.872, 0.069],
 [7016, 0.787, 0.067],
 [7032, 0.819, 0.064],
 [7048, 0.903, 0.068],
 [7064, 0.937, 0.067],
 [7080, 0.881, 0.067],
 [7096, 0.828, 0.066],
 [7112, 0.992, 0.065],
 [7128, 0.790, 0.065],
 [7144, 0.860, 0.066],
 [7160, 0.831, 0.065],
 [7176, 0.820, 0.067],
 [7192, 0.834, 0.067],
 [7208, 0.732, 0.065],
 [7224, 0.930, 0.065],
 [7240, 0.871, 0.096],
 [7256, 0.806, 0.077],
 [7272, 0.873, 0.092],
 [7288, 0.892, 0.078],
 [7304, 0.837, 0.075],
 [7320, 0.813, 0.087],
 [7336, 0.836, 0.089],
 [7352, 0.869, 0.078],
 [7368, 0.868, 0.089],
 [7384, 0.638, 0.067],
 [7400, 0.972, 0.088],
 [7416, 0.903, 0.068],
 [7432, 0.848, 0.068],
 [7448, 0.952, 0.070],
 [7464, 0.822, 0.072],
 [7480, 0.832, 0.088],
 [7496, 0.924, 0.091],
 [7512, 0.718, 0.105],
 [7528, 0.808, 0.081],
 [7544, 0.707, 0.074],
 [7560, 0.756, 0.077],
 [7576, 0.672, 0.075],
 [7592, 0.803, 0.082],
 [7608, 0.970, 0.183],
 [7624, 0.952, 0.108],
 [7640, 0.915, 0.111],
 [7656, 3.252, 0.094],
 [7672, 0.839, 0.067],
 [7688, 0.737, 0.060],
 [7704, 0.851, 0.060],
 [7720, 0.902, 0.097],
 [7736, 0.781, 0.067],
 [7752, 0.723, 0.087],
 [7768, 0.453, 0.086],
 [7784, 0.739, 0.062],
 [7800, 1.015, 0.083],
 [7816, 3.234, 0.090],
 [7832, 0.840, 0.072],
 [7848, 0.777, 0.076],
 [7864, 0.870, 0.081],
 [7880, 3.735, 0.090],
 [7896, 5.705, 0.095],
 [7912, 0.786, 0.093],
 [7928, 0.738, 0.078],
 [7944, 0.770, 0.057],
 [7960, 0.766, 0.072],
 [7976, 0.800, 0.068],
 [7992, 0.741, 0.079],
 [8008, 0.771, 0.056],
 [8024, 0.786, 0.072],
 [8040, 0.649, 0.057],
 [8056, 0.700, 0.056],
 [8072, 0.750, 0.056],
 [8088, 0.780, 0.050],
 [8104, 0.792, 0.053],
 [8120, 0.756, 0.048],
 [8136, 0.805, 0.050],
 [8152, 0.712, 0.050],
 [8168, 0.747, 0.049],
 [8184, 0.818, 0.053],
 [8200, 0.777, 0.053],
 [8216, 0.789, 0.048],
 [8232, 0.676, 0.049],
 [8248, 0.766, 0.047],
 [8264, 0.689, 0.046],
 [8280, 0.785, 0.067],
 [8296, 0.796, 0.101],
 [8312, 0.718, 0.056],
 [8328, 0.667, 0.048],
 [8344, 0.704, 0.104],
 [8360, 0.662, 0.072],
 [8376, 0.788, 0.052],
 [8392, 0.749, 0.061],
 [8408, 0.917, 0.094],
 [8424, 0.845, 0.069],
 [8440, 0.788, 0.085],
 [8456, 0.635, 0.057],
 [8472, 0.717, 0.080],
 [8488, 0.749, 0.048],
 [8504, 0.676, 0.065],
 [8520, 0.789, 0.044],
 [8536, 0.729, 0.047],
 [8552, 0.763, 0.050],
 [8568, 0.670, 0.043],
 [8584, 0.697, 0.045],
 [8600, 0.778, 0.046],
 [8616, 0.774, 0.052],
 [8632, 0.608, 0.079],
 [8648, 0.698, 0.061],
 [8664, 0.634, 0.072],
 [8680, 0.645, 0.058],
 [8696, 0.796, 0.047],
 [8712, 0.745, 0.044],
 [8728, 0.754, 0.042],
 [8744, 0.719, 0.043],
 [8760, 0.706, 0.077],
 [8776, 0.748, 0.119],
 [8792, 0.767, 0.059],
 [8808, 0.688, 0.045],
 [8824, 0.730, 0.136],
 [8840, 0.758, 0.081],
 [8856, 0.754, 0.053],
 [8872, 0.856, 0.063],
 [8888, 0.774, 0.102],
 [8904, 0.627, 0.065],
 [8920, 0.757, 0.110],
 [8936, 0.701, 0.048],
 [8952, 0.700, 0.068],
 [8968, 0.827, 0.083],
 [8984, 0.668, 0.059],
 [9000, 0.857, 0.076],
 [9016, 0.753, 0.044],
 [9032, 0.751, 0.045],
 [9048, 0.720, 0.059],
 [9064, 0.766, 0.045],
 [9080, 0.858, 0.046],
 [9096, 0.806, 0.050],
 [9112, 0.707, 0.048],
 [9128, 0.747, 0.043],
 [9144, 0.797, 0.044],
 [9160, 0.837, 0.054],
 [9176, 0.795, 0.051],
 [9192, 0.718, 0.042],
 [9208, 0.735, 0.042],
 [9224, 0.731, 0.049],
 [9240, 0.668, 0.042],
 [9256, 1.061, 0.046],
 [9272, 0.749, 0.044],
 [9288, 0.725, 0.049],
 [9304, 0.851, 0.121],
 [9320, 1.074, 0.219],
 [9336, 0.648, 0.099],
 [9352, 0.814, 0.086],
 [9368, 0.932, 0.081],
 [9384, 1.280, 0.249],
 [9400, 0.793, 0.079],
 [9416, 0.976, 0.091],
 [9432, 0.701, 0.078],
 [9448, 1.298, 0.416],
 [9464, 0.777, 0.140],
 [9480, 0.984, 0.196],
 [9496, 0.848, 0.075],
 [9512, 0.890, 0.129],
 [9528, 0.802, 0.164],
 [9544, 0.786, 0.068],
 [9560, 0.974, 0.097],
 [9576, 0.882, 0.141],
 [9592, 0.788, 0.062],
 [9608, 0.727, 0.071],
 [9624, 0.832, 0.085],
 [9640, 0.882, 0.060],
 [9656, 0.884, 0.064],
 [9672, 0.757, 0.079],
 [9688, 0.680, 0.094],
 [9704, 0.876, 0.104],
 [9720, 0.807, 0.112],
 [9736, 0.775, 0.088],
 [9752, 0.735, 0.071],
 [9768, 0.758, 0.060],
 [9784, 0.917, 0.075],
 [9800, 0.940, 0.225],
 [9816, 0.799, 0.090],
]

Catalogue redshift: 0.575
